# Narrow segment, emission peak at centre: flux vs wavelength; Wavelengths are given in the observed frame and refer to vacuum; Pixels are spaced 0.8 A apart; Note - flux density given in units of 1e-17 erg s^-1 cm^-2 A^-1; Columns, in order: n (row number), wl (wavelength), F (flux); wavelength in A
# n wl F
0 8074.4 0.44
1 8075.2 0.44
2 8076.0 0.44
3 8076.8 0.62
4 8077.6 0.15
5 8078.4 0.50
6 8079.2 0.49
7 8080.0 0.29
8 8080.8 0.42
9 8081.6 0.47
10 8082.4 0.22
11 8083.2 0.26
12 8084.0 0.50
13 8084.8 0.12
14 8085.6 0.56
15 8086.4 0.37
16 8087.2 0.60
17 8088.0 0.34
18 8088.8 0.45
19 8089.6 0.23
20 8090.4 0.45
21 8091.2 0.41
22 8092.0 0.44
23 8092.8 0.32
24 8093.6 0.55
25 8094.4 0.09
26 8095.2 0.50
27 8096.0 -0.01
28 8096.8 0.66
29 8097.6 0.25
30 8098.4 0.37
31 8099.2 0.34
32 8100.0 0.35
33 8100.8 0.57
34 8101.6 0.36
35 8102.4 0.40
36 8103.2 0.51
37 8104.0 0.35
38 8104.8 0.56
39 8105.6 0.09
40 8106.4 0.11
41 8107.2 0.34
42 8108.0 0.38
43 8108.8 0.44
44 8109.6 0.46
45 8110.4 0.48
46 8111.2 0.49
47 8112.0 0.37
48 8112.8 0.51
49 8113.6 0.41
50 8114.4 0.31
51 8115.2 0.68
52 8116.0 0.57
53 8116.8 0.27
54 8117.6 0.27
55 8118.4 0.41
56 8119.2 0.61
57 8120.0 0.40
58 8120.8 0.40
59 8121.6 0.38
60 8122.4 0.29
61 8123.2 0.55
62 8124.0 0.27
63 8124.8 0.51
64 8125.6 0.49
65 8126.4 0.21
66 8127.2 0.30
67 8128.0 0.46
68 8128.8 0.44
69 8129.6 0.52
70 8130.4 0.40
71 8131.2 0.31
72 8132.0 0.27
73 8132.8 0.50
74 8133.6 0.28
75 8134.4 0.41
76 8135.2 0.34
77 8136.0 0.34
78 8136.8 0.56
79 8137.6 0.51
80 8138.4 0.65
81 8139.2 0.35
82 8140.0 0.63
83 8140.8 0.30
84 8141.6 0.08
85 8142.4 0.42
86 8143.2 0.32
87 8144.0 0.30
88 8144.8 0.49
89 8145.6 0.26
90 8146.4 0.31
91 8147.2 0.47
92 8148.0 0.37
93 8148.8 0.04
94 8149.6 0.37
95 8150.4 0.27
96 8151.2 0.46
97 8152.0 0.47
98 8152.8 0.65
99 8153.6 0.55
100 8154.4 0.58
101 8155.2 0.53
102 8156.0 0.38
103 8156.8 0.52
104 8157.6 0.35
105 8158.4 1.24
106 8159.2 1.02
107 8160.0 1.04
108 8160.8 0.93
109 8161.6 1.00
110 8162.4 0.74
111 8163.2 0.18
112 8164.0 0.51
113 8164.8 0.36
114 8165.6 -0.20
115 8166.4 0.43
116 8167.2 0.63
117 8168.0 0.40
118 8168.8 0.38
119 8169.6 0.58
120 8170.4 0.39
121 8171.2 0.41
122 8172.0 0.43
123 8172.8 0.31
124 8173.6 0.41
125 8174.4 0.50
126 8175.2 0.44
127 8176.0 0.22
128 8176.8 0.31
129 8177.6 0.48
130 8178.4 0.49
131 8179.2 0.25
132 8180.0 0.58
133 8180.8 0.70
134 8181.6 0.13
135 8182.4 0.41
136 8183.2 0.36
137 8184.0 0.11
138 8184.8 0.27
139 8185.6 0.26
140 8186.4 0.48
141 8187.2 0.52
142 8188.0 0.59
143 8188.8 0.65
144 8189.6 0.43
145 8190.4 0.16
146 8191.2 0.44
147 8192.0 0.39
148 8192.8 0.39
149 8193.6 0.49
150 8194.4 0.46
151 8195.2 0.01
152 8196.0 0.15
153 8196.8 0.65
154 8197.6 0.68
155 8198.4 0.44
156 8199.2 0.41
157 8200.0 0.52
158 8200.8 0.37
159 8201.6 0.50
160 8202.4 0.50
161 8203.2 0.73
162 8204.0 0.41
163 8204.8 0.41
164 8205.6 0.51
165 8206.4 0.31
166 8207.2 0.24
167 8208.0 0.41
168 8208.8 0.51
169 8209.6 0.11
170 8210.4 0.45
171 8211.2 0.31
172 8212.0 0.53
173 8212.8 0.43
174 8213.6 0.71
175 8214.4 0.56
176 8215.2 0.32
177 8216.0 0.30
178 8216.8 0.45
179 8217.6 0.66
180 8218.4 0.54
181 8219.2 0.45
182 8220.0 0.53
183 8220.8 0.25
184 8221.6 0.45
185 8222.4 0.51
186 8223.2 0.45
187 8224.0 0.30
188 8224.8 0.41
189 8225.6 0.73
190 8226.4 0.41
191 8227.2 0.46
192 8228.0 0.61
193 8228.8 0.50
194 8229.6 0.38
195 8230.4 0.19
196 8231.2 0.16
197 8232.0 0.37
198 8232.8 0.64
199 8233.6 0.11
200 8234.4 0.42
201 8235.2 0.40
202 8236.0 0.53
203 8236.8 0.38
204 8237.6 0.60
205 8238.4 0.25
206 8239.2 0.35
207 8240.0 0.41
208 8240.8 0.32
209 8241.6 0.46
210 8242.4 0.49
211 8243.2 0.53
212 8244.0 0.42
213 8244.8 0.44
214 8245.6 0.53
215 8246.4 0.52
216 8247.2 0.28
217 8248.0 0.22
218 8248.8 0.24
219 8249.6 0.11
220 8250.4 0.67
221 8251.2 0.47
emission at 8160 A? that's H-beta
